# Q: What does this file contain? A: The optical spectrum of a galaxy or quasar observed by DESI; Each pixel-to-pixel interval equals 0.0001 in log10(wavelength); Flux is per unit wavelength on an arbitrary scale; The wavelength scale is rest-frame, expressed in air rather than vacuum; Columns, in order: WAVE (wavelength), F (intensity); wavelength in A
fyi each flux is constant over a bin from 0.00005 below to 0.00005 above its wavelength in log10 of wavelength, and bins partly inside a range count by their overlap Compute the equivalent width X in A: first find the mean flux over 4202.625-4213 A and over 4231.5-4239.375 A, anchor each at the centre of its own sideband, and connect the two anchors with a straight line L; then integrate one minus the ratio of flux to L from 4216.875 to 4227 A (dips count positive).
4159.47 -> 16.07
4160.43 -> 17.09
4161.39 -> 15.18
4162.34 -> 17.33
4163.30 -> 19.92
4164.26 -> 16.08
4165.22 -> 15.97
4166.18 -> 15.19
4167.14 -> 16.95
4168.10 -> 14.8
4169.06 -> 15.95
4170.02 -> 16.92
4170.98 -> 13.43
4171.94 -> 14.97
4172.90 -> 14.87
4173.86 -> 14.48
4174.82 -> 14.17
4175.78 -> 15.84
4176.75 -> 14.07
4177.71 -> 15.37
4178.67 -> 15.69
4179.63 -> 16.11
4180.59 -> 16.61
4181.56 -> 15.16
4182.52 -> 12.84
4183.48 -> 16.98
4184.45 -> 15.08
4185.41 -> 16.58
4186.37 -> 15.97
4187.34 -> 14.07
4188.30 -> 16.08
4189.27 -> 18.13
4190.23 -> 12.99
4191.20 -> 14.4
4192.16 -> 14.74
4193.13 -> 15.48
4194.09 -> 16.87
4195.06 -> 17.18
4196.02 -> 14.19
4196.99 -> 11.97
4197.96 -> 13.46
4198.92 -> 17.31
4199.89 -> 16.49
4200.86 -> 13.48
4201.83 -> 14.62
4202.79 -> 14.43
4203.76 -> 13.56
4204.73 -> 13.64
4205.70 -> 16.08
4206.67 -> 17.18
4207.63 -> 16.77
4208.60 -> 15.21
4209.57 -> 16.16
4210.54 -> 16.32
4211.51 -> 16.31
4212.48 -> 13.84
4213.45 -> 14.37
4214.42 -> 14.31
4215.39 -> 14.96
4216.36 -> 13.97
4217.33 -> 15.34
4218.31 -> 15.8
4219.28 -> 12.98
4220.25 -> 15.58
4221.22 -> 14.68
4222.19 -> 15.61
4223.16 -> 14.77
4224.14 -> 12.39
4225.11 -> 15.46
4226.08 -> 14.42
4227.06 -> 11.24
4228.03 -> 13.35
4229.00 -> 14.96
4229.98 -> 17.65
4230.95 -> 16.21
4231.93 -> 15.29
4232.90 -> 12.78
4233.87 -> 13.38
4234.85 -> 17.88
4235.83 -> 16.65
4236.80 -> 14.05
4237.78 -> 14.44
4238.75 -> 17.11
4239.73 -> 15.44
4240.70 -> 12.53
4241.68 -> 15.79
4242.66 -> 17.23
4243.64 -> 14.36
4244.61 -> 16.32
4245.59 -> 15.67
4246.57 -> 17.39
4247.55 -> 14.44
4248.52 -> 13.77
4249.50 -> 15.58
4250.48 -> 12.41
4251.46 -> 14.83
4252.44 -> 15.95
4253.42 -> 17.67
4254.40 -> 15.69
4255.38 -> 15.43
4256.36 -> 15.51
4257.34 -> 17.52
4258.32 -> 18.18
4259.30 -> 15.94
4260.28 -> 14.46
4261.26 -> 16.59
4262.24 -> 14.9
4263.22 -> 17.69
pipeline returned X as 0.50 A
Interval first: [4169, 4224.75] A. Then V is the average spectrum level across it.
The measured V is 15.1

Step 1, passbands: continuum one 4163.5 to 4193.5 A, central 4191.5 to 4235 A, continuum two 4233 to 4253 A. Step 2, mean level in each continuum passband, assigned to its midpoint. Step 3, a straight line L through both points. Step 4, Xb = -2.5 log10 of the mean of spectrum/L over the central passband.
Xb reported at 0.03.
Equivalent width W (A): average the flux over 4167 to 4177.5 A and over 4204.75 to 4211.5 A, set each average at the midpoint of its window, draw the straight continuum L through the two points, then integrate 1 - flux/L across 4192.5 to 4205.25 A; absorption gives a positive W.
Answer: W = 0.8 A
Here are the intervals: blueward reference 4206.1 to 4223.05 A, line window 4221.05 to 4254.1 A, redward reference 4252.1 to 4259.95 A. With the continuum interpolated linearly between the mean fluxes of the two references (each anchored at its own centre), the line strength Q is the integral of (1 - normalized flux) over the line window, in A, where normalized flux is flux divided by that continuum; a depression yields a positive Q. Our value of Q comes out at 1.80 A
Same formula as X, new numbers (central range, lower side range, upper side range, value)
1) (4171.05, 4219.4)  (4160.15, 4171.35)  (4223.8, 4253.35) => 1.8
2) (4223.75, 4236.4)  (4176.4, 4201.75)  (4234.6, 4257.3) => 0.6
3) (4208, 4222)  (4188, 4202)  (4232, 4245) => 0.2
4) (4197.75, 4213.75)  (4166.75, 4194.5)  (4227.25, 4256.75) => 0.0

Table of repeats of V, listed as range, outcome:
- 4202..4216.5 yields 15.2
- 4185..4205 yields 15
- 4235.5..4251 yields 15.2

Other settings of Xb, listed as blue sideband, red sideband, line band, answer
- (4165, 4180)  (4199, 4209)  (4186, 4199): 0.01 mag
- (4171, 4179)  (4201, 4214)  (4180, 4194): -0.03 mag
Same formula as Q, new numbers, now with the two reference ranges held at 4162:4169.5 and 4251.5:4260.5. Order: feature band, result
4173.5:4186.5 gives 0.88 A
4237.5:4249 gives 0.63 A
